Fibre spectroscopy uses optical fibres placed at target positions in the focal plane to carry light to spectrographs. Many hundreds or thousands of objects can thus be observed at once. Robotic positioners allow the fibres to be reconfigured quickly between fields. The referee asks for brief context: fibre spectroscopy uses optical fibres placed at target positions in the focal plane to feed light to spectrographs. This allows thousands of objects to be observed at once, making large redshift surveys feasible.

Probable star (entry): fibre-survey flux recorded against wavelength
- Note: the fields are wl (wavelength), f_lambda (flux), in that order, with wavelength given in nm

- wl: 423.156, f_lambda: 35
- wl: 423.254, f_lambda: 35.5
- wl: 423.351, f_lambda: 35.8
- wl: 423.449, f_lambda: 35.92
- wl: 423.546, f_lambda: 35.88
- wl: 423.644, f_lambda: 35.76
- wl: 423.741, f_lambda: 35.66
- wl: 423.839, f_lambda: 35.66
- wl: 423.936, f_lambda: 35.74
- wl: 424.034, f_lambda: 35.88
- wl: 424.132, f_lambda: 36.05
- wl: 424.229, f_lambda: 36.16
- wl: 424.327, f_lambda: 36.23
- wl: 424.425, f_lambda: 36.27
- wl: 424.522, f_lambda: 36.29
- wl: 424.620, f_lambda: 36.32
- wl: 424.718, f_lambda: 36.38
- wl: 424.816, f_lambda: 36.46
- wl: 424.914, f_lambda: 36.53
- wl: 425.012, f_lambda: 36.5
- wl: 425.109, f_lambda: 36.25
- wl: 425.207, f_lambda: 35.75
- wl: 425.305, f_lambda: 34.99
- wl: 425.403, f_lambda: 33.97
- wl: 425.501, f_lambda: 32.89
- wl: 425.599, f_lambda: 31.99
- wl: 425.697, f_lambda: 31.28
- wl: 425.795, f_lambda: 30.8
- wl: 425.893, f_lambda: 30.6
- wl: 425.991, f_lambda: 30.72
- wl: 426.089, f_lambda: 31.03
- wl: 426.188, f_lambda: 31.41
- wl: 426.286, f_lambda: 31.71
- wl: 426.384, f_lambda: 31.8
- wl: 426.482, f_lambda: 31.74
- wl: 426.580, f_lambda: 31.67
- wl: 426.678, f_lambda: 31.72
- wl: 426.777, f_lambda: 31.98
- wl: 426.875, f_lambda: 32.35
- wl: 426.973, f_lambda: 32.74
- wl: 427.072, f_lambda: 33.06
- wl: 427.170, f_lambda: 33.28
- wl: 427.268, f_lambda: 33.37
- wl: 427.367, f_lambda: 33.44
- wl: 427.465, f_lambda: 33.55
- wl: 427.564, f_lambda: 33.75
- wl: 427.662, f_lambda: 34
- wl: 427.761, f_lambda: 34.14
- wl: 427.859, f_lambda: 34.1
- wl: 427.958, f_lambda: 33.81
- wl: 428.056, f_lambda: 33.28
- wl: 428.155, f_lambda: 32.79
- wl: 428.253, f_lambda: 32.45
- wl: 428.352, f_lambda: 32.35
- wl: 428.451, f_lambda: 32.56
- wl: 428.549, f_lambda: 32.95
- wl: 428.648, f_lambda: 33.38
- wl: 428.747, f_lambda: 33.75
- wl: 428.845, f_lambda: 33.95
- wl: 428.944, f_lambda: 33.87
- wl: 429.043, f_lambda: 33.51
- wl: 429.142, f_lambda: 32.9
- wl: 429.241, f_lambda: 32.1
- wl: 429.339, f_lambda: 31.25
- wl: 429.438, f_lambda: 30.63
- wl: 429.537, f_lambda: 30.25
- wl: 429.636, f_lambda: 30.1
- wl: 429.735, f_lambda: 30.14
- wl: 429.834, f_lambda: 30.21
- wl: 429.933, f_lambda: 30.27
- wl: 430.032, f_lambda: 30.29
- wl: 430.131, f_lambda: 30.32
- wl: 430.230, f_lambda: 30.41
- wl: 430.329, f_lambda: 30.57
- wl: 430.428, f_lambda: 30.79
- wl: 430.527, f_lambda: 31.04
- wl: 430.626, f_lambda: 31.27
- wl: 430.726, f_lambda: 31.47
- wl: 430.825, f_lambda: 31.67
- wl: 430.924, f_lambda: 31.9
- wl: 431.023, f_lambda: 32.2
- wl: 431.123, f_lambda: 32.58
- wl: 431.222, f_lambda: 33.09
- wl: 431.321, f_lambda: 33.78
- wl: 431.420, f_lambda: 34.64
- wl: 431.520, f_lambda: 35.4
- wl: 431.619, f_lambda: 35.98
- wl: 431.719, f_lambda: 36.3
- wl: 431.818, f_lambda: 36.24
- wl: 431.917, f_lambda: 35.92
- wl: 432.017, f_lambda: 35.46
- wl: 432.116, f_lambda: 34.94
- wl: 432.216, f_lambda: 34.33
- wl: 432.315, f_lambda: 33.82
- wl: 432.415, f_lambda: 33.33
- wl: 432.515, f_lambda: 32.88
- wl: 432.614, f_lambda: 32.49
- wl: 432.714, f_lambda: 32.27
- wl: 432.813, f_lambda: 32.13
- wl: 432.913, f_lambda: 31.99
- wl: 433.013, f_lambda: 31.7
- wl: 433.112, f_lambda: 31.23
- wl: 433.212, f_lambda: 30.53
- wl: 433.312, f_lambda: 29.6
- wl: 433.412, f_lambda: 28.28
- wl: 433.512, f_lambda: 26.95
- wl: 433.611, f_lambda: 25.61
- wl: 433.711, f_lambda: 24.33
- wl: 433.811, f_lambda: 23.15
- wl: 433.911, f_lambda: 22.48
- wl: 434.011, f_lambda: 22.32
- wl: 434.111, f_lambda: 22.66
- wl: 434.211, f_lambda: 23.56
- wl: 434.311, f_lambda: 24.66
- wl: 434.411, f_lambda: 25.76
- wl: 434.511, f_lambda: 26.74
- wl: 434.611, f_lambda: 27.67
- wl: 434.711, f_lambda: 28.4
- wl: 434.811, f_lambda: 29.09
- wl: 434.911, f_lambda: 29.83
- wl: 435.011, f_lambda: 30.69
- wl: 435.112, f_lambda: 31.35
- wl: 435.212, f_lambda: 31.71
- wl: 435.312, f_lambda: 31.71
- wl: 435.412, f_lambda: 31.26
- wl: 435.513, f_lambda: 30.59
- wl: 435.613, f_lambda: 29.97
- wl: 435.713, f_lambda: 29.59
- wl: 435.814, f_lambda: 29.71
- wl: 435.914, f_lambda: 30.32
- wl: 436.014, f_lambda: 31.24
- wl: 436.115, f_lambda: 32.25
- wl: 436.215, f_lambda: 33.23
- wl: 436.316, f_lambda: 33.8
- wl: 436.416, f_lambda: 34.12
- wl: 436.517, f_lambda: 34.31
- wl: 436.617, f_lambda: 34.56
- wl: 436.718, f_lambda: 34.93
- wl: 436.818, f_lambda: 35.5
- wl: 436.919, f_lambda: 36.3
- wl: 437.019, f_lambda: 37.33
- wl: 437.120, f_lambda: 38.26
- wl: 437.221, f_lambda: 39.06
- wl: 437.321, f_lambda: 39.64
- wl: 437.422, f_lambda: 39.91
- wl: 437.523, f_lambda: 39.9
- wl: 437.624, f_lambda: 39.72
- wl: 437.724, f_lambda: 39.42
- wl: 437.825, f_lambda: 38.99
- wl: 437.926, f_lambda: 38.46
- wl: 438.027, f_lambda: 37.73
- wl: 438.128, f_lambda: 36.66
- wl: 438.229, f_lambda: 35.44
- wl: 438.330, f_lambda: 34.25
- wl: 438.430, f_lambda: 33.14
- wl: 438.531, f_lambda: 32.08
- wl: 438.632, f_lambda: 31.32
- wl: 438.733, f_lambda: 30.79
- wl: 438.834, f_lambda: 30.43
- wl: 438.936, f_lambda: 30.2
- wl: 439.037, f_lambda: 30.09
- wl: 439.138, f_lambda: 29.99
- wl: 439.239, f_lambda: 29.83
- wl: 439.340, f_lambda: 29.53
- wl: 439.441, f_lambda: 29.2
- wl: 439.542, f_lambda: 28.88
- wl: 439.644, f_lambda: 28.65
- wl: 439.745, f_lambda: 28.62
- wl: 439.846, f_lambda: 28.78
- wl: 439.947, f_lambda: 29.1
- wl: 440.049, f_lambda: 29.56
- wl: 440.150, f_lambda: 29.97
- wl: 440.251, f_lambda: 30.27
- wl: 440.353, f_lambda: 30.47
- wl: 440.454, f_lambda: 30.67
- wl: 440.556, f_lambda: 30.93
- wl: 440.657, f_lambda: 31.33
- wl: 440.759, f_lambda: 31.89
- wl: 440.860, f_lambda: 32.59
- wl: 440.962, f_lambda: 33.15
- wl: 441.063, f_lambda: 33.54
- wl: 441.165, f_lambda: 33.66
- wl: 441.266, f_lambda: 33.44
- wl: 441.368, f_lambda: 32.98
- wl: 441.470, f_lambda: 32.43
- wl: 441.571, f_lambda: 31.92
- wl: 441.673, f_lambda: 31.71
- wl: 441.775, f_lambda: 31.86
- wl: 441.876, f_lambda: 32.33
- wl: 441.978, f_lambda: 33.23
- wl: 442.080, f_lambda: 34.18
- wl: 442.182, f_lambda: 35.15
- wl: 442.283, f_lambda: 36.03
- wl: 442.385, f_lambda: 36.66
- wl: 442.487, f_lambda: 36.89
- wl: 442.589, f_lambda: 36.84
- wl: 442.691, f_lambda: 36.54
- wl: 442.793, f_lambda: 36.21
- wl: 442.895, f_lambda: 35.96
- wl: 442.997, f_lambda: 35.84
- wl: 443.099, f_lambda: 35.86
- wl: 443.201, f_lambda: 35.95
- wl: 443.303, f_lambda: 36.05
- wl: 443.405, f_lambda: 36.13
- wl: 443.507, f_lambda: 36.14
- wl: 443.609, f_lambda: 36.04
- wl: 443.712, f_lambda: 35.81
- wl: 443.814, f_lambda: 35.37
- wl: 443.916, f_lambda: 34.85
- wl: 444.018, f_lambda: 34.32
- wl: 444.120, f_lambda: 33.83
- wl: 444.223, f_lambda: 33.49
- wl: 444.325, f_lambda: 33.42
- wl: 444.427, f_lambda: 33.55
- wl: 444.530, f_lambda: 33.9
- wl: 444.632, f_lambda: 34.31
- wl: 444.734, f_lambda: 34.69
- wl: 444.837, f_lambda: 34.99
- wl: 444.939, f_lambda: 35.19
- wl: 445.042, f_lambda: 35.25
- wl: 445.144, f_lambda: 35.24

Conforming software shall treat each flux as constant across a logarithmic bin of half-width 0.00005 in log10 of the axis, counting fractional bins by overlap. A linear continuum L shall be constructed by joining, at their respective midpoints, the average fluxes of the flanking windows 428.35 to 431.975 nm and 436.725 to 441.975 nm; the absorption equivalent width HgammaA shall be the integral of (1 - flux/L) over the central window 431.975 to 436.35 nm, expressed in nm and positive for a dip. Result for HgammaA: 0.416 nm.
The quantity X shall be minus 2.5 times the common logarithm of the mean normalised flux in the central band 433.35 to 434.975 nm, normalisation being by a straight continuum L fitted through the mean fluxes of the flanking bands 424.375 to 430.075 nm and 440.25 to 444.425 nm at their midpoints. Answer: 0.283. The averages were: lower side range 33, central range 25.8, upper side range 34.1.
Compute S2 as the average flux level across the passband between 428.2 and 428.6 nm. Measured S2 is 32.6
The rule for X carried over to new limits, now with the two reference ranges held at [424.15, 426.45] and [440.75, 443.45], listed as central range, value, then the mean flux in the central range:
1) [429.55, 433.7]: 0.07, 32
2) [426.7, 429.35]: 0.03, 33.1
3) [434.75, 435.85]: 0.13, 30.5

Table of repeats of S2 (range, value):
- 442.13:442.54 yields 36.2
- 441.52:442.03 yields 32.2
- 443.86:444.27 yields 34.1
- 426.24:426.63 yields 31.8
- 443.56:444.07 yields 35.3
